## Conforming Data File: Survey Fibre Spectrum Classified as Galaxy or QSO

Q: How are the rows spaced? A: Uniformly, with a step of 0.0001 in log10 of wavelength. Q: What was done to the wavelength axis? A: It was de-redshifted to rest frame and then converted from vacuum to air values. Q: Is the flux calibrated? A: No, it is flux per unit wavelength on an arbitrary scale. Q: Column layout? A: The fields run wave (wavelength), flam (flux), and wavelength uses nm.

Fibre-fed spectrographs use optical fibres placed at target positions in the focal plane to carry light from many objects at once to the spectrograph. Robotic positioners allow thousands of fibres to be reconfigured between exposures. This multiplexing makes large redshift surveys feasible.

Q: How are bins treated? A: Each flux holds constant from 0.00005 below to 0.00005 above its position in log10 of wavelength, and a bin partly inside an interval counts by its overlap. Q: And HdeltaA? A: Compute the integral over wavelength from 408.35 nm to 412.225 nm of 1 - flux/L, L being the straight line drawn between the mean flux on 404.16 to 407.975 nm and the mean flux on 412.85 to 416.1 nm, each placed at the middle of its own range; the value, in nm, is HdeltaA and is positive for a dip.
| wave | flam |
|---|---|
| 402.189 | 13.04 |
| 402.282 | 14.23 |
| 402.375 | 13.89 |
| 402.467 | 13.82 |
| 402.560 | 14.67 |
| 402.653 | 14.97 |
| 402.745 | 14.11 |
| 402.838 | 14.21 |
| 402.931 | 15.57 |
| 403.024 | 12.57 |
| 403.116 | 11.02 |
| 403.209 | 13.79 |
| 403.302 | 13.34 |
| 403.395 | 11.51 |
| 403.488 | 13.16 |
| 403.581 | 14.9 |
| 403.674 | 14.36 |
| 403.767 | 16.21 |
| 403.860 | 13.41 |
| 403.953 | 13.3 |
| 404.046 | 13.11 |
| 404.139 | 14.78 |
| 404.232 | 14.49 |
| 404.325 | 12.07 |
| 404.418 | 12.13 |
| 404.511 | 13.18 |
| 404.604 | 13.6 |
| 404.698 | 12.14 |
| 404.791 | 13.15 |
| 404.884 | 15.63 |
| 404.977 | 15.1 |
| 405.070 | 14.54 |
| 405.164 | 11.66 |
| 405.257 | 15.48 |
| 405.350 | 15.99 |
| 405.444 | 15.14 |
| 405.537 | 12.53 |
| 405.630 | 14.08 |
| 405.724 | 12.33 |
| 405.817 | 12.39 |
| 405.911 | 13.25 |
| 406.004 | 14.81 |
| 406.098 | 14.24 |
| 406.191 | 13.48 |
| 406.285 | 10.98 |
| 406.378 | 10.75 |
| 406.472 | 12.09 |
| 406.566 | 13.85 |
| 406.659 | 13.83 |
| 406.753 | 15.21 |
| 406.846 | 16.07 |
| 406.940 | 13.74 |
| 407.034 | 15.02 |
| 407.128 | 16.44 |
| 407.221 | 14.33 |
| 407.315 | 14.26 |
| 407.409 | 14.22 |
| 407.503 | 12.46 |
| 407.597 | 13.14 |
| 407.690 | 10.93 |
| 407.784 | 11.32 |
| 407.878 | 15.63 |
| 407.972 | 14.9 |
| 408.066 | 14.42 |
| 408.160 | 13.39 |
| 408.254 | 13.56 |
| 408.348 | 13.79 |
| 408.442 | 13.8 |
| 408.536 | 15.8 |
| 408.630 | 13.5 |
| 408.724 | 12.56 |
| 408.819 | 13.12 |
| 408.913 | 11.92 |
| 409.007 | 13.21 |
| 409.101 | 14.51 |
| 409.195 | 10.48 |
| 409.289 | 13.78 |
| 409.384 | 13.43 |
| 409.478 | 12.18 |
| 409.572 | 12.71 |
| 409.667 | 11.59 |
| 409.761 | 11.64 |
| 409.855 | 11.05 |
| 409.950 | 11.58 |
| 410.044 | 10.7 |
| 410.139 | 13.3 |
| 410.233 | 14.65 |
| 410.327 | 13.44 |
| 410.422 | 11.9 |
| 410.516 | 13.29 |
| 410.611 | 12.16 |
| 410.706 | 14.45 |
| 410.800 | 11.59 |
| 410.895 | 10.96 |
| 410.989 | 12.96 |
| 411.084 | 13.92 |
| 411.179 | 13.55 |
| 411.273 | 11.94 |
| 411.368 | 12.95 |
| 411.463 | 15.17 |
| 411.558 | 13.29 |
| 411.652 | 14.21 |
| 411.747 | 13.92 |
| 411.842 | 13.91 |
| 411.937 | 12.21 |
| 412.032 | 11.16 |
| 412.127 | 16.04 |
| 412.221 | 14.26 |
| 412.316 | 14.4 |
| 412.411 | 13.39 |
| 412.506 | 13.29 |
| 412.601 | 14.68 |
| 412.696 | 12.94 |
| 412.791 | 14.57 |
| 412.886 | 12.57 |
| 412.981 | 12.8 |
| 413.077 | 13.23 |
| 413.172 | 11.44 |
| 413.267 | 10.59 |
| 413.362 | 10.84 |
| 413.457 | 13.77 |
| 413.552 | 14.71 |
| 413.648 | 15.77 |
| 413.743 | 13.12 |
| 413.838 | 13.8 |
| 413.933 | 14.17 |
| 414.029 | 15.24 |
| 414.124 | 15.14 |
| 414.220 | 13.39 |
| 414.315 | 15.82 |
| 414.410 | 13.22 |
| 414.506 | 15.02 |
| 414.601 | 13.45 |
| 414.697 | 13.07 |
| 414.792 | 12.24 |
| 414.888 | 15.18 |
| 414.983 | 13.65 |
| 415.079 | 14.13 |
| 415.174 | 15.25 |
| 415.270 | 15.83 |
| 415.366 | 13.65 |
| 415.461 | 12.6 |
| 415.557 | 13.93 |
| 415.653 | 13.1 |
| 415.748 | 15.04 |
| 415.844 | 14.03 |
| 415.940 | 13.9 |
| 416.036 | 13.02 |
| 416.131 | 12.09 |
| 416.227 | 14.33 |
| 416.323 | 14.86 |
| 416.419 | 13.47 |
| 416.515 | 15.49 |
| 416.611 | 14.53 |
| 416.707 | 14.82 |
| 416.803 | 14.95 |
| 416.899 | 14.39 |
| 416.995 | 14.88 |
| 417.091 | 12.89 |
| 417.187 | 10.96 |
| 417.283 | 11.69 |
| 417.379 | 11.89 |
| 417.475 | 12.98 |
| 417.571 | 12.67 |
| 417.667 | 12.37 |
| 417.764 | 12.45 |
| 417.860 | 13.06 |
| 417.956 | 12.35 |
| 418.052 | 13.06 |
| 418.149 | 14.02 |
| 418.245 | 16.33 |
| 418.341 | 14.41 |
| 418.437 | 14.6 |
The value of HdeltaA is 0.20 nm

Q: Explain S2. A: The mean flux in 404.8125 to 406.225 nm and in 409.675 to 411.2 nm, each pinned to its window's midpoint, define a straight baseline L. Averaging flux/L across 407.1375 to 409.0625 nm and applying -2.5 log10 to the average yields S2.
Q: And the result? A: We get -0.03 mag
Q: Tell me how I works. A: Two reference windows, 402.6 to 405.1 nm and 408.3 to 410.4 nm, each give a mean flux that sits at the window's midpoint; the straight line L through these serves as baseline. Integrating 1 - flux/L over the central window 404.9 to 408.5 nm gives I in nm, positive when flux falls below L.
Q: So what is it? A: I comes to -0.143 nm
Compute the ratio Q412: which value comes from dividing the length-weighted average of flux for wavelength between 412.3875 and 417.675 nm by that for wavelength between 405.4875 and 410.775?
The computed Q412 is 1.0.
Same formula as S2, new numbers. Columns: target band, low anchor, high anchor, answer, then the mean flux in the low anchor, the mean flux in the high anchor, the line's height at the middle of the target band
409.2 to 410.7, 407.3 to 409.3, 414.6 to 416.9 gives 0.087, 13.4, 14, 13.5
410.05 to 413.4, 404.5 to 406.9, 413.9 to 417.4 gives 0.058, 13.7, 13.9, 13.8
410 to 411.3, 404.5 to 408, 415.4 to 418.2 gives 0.068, 13.7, 13.4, 13.6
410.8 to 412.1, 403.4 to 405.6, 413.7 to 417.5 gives 0.065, 13.9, 13.9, 13.9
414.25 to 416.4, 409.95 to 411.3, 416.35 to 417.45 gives -0.044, 12.7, 13.6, 13.4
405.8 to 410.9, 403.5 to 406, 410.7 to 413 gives 0.032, 13.8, 13.4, 13.6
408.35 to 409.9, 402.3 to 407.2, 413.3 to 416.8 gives 0.084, 13.8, 14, 13.9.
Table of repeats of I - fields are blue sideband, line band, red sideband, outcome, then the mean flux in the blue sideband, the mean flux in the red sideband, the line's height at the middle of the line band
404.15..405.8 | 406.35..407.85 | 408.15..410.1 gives -0.05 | 13.7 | 12.8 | 13.2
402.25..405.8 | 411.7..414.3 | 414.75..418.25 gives 0.02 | 13.8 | 13.6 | 13.7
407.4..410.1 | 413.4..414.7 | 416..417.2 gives -0.06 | 12.9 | 14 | 13.6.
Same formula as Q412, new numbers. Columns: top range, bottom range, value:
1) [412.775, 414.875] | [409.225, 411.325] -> 1.08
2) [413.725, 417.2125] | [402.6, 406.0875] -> 1.02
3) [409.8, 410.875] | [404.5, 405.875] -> 0.91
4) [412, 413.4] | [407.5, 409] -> 0.98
